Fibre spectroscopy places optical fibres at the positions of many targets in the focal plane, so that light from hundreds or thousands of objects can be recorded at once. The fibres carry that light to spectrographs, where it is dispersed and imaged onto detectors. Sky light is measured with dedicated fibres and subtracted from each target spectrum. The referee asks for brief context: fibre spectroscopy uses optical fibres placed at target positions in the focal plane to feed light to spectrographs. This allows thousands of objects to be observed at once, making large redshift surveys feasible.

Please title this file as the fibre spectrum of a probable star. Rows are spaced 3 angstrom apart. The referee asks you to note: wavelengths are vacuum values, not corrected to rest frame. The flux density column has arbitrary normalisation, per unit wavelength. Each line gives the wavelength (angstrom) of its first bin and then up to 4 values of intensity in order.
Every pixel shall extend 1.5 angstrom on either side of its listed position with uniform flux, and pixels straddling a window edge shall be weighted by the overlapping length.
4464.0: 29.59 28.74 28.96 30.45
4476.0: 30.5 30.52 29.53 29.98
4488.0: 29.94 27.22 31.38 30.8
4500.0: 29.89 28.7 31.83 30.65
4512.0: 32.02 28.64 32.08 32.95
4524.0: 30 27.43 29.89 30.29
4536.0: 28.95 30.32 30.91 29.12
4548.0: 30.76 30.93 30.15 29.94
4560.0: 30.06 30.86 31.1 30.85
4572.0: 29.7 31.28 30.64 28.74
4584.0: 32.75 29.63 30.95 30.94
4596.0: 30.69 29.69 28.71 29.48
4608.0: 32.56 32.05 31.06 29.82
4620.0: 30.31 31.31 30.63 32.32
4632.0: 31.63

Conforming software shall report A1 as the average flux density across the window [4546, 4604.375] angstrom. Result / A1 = 30.4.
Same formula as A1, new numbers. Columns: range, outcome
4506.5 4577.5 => 30.4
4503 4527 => 30.8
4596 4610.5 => 30.3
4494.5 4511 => 30.5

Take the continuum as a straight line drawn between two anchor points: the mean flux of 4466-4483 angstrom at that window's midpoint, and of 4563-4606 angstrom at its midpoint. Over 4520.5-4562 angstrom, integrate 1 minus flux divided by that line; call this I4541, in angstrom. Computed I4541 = 0.1 angstrom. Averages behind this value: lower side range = 29.8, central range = 30.1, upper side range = 30.4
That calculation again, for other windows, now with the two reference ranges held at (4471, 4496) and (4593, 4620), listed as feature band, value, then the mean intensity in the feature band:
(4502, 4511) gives -0.2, 30.6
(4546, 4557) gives -0.1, 30.5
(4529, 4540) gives 0.1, 29.8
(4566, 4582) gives 0.0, 30.4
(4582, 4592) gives -0.2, 31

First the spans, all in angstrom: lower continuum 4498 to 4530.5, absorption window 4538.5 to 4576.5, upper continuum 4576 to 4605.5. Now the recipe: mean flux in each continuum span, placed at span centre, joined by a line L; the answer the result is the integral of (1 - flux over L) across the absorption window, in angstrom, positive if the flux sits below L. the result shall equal -0.2 angstrom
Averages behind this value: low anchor 30.4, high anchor 30.3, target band 30.5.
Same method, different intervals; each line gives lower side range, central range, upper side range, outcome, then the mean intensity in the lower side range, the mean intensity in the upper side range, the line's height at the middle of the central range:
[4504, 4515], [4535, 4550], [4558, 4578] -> 0.3 angstrom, 31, 30.6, 30.8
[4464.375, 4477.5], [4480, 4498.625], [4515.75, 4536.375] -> 0.0 angstrom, 29.7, 30.2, 29.9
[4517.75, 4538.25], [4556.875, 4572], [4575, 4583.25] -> -0.2 angstrom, 30.1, 30.3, 30.2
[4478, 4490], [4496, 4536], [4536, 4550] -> -0.4 angstrom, 29.9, 30.2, 30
